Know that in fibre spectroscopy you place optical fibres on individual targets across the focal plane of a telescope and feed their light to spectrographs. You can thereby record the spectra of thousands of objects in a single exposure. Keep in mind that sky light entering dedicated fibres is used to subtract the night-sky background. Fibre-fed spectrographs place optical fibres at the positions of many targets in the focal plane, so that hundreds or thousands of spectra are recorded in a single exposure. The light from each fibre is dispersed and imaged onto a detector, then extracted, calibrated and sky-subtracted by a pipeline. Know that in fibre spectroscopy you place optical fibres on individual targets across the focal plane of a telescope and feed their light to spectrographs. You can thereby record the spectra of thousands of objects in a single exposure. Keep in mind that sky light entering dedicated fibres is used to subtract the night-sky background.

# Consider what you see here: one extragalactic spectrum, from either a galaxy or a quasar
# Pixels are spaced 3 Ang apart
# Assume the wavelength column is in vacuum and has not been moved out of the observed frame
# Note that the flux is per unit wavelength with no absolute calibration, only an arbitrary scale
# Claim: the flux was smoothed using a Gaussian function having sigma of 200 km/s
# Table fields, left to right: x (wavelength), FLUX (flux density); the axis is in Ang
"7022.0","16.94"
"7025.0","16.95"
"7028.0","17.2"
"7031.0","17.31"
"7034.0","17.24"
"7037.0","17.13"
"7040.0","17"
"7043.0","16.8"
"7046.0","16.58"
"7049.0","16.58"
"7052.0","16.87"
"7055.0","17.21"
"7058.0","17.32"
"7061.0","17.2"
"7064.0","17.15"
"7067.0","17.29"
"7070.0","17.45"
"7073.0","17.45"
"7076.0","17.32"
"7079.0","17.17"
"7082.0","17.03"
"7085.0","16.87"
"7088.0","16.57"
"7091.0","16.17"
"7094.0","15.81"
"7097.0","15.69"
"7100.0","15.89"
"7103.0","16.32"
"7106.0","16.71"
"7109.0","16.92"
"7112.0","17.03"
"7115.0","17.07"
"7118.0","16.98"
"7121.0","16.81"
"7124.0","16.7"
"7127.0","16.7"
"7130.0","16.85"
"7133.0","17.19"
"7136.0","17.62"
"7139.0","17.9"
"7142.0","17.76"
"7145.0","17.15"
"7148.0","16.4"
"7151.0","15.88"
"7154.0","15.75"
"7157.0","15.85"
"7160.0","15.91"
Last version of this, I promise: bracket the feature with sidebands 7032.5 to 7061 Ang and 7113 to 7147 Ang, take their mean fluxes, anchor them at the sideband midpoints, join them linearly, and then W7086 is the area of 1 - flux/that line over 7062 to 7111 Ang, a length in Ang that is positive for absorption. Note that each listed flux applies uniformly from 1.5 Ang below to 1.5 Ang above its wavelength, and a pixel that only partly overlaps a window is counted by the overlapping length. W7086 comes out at 0.9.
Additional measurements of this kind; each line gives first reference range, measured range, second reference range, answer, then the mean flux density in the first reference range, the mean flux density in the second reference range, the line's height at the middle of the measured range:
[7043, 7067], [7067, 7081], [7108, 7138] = -0.3 Ang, 17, 17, 17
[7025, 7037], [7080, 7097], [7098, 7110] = 0.1 Ang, 17.2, 16.4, 16.6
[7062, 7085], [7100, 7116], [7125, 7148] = 0.5 Ang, 17.2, 17.2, 17.2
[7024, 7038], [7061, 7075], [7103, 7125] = -0.2 Ang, 17.2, 16.9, 17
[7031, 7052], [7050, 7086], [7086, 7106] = -1.4 Ang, 16.9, 16.1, 16.5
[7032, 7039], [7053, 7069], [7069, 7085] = 0.0 Ang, 17.2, 17.2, 17.2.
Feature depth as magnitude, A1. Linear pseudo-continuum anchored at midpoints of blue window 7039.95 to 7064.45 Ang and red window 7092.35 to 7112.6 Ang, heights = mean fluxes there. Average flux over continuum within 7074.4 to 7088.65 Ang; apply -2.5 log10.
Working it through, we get -0.03 mag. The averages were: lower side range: 17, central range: 17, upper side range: 16.3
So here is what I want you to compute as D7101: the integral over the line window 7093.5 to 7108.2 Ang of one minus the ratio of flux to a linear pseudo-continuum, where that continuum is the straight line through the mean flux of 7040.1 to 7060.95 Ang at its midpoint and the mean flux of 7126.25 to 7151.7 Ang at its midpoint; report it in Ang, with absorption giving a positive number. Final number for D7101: 0.76 Ang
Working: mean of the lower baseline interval 16.9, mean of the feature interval 16.1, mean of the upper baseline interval 17.1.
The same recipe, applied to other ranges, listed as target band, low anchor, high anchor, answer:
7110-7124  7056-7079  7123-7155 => 0.1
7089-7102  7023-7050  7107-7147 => 0.9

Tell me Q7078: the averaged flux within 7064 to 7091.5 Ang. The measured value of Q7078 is 17.1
